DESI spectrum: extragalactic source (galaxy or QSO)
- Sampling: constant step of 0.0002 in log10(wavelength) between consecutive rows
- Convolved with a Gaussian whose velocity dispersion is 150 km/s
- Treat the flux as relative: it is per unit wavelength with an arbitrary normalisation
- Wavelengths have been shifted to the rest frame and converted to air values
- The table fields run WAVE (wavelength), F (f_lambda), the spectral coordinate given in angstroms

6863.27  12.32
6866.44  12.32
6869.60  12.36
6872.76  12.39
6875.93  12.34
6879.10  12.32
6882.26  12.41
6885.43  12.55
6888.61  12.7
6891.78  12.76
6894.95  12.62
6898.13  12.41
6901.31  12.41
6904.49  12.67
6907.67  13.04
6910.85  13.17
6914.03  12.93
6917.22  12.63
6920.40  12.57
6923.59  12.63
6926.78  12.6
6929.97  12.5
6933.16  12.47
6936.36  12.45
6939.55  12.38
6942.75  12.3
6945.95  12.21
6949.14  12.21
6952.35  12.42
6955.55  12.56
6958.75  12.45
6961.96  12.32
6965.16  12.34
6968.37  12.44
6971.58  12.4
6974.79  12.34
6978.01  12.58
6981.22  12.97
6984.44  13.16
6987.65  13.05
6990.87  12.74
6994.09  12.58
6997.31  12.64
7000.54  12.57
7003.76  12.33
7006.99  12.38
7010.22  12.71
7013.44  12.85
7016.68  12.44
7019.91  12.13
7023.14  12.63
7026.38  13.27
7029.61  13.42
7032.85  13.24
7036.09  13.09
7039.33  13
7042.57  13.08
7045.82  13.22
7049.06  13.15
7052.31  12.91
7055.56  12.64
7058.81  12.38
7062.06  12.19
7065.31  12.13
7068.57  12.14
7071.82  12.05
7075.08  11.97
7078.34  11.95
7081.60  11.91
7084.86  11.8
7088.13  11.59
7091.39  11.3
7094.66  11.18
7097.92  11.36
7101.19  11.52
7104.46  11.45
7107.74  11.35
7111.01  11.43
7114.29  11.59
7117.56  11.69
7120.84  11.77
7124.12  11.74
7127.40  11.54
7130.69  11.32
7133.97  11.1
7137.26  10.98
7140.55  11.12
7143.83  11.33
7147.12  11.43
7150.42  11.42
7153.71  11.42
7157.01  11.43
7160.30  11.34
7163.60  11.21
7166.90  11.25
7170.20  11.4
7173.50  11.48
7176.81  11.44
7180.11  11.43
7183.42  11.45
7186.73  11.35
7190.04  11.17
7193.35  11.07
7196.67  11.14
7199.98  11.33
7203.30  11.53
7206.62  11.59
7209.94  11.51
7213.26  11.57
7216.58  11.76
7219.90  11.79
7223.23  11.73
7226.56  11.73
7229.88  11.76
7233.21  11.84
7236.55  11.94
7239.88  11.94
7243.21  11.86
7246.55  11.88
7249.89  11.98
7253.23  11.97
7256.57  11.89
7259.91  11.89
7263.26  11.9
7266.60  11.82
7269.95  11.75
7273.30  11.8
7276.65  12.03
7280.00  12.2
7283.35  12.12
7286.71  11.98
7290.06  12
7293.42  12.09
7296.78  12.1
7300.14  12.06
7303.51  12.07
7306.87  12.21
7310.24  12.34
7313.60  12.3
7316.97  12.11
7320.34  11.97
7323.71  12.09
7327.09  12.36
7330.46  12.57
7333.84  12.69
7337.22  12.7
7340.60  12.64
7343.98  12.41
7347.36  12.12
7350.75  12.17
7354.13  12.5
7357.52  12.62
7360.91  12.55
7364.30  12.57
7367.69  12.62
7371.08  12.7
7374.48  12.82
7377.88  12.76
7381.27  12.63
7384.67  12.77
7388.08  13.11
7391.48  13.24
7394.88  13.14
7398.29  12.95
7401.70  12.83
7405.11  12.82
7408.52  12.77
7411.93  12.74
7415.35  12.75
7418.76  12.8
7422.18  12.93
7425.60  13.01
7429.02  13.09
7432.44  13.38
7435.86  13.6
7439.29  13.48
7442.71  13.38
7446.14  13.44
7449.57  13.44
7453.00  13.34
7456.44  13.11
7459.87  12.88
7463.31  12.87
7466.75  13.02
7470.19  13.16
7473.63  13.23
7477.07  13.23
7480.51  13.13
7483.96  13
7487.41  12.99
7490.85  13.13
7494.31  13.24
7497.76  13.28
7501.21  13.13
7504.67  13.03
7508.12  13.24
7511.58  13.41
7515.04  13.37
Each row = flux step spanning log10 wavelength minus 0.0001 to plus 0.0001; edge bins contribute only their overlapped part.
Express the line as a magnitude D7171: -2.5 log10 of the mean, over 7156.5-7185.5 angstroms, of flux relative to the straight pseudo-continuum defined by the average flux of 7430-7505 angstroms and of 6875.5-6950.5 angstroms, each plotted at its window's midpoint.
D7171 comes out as 0.13 mag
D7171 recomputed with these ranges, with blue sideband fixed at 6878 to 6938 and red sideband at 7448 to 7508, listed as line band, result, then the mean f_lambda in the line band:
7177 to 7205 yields 0.14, 11.3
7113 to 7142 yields 0.12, 11.4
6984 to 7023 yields 0.01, 12.6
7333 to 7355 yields 0.05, 12.5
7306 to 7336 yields 0.06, 12.3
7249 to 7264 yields 0.09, 11.9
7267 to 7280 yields 0.09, 11.9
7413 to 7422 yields 0.02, 12.8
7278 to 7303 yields 0.08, 12.1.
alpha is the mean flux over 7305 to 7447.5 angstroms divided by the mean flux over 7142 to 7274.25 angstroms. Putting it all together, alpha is 1.10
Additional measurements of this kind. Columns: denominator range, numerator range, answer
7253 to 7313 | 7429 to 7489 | 1.10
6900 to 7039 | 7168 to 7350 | 0.94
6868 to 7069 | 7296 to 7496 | 1.01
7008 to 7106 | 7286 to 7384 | 1.00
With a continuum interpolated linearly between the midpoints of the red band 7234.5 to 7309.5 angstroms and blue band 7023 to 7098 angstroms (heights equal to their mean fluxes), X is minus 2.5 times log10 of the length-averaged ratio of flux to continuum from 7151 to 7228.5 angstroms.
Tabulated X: 0.06 mag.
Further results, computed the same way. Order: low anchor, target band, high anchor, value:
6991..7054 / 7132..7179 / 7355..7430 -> 0.136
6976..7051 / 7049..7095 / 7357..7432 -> 0.066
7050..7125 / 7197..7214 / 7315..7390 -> 0.062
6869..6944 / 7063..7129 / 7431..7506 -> 0.098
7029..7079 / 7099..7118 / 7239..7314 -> 0.091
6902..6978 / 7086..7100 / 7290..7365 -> 0.097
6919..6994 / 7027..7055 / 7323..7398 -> -0.049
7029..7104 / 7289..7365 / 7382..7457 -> 0.049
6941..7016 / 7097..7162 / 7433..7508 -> 0.120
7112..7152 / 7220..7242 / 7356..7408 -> 0.013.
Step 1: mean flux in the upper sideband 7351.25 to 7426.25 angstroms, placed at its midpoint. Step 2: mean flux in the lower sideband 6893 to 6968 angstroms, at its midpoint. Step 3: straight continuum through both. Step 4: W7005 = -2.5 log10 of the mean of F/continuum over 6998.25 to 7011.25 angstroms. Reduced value 0.01 mag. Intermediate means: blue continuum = 12.5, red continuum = 12.8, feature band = 12.5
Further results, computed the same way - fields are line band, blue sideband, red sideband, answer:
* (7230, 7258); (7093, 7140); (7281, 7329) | 0.00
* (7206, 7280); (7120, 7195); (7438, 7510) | 0.00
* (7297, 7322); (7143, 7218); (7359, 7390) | 0.01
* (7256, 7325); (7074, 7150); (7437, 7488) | 0.03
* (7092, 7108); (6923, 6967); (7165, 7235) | 0.05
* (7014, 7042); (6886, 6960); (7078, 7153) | -0.08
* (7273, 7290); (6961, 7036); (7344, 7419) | 0.06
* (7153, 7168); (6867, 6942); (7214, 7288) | 0.07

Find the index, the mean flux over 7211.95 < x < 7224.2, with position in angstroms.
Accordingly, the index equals 11.7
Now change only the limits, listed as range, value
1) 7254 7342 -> 12.1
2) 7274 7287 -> 12.1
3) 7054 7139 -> 11.7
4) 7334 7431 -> 12.7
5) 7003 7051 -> 12.9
